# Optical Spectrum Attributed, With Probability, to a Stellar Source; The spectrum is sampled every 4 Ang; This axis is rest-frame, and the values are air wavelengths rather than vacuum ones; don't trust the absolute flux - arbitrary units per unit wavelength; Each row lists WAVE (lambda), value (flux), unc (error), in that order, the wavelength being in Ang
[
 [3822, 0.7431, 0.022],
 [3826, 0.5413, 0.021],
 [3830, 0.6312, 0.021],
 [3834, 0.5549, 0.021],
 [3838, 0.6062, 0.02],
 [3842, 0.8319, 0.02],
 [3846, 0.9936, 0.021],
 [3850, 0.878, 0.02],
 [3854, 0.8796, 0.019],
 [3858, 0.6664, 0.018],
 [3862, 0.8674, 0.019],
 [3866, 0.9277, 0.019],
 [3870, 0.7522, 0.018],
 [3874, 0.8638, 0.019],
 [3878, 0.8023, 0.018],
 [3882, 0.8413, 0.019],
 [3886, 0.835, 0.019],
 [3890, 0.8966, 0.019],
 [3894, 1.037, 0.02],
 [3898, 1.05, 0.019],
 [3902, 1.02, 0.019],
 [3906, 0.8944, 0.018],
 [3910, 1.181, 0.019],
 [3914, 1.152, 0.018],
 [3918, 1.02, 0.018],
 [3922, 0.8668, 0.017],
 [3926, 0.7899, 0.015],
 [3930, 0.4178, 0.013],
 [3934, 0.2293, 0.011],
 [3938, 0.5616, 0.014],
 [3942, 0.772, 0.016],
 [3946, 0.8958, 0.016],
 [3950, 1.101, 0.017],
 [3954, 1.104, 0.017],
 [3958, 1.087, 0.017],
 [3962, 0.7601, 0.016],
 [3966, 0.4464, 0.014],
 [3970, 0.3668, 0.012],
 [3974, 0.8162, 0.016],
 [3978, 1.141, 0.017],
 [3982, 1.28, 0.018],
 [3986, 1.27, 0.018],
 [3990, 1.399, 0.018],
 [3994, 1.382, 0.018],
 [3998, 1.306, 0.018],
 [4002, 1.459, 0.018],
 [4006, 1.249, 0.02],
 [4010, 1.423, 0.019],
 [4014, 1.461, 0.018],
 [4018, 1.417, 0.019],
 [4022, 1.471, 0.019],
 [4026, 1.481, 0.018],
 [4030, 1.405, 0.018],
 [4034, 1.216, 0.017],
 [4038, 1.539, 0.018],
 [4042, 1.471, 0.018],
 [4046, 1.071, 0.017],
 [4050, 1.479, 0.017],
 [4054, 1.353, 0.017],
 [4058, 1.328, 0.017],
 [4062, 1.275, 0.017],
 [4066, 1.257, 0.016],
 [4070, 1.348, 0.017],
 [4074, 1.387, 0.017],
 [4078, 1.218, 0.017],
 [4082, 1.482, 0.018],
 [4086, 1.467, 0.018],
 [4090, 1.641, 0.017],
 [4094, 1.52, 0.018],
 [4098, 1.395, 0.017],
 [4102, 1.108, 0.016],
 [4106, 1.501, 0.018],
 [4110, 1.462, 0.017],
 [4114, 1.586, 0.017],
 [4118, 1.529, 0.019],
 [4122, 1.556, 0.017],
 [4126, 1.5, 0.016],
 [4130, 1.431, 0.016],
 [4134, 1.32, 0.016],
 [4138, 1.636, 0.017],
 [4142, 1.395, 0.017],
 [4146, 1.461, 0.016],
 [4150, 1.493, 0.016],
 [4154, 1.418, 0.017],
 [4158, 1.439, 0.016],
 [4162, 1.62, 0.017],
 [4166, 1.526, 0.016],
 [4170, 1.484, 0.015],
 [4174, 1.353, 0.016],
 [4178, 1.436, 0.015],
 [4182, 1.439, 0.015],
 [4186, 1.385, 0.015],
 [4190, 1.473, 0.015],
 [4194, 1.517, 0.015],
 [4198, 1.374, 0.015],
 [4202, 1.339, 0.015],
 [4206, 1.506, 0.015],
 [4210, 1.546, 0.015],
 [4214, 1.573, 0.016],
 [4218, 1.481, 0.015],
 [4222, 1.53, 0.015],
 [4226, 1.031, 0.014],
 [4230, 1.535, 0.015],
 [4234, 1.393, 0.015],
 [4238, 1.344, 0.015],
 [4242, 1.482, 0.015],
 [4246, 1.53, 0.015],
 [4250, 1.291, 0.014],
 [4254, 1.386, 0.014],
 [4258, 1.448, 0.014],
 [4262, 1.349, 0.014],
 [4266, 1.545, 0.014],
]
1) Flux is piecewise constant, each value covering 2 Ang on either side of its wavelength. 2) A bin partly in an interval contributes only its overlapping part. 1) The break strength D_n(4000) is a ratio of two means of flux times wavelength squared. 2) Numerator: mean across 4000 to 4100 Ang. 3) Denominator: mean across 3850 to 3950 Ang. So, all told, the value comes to 1.8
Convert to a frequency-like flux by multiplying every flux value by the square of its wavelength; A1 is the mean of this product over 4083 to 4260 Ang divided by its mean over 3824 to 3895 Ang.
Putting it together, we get 2.1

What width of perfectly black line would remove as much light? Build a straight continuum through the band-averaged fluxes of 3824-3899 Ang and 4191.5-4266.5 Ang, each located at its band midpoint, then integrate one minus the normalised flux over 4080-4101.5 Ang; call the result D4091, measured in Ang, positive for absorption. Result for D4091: -5.0 Ang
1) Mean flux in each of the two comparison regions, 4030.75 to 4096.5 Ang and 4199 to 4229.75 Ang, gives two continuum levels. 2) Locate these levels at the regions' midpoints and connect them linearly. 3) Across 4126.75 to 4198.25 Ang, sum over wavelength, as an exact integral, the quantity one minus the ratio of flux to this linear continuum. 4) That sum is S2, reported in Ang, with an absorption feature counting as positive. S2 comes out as -2.20 Ang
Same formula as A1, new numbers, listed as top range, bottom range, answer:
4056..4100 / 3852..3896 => 1.81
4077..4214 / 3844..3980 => 1.93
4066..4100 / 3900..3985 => 1.78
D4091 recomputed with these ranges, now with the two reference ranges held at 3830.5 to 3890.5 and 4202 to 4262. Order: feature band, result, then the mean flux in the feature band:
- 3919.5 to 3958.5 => 6.9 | 0.774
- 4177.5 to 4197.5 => -1.4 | 1.45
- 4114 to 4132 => -3.9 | 1.51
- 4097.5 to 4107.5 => -0.9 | 1.32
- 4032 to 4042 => -2.7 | 1.4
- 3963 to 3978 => 5.4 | 0.637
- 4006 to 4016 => -3.3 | 1.4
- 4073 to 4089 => -3.1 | 1.4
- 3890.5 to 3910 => -3.1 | 1.01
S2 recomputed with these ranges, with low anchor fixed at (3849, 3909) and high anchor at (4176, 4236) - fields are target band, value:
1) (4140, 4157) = -1.3 Ang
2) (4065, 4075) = -1.0 Ang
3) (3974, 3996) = -3.8 Ang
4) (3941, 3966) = 2.2 Ang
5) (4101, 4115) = -1.7 Ang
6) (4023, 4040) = -4.0 Ang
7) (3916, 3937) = 6.6 Ang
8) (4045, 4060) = -1.8 Ang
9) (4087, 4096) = -2.3 Ang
